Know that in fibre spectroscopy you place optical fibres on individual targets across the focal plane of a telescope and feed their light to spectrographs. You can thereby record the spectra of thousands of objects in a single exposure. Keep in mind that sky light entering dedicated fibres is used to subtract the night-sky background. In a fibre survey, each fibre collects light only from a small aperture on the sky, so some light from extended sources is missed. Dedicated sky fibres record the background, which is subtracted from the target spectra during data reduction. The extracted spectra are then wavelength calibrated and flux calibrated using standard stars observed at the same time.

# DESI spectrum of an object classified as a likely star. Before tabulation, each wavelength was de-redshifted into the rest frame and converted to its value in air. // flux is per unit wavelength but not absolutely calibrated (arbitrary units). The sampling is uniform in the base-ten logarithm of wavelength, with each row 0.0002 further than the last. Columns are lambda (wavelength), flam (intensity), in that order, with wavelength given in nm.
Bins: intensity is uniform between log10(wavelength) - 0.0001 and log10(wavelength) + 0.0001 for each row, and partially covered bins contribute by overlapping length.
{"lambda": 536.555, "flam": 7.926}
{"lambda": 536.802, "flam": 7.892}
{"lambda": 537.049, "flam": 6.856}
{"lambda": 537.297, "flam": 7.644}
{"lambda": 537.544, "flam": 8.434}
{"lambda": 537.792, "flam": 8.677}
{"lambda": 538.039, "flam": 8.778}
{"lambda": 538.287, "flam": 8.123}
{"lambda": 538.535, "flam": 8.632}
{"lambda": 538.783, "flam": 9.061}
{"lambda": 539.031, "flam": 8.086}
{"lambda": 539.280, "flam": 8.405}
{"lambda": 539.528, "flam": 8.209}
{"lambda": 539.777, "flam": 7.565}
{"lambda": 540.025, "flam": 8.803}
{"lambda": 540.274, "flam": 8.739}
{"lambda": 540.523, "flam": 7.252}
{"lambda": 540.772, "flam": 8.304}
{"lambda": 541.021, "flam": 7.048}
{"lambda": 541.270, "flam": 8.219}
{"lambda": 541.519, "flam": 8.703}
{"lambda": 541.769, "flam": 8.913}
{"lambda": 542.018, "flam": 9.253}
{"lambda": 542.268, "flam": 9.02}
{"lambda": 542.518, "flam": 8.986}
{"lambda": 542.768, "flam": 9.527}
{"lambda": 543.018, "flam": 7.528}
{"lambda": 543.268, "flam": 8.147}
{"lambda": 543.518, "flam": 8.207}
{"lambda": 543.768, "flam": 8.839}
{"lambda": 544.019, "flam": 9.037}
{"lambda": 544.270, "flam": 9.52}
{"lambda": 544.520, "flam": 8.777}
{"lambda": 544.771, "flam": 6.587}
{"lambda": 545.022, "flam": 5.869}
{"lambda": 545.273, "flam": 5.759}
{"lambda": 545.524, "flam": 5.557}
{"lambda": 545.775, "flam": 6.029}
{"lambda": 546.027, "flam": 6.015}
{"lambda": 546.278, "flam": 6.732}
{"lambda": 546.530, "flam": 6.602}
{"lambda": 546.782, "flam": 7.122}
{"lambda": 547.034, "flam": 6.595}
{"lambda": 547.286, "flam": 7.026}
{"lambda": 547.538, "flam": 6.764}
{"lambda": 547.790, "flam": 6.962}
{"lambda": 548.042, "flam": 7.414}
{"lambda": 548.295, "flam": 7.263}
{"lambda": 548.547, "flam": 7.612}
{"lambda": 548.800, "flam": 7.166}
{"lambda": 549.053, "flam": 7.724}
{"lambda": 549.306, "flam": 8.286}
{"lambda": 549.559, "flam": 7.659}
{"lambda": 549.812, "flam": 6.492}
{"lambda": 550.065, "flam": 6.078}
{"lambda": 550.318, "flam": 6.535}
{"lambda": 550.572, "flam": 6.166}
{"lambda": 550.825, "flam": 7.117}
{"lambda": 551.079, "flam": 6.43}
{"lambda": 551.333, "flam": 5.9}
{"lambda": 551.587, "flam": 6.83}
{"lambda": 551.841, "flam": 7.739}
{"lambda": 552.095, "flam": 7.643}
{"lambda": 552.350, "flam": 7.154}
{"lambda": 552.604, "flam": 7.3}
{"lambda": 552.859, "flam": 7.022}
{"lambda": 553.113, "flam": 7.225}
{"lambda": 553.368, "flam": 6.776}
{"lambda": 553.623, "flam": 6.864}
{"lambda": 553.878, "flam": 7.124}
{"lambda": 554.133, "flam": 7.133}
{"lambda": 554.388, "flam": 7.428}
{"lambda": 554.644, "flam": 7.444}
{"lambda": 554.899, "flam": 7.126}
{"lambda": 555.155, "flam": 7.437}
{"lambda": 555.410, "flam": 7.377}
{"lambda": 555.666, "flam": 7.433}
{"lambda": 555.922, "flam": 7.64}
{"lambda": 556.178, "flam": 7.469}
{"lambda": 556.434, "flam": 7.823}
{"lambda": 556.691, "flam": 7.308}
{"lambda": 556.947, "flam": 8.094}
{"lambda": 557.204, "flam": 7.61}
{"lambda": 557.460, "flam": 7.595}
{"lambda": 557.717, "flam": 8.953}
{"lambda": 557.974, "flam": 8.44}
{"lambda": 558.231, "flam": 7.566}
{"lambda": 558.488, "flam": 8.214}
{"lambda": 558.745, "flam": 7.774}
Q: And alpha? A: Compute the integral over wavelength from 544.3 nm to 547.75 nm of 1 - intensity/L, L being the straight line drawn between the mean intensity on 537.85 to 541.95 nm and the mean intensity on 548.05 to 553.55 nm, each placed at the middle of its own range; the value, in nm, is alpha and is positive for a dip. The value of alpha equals 0.43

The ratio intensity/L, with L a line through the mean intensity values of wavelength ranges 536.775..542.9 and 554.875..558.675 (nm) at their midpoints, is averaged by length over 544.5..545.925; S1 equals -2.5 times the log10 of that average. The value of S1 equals 0.29 mag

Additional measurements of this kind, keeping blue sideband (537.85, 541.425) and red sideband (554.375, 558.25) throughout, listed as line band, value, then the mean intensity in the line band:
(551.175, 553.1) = 0.11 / 7.08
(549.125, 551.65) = 0.17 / 6.77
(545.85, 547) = 0.21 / 6.59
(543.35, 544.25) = -0.08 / 8.76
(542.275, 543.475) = -0.06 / 8.57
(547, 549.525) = 0.09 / 7.32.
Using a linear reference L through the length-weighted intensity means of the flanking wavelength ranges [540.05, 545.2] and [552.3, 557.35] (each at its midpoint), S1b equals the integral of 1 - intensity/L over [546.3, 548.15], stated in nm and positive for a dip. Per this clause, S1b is 0.24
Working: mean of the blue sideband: 8.31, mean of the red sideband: 7.34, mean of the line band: 6.91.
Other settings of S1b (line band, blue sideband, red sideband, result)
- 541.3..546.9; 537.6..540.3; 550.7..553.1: 0.097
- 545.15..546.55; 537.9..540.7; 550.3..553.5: 0.280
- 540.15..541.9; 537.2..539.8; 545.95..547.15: -0.079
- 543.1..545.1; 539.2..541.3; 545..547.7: -0.328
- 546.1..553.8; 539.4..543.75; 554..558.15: 0.926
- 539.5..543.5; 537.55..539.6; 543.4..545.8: -0.198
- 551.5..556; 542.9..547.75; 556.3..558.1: 0.281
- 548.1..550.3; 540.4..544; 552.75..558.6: 0.198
